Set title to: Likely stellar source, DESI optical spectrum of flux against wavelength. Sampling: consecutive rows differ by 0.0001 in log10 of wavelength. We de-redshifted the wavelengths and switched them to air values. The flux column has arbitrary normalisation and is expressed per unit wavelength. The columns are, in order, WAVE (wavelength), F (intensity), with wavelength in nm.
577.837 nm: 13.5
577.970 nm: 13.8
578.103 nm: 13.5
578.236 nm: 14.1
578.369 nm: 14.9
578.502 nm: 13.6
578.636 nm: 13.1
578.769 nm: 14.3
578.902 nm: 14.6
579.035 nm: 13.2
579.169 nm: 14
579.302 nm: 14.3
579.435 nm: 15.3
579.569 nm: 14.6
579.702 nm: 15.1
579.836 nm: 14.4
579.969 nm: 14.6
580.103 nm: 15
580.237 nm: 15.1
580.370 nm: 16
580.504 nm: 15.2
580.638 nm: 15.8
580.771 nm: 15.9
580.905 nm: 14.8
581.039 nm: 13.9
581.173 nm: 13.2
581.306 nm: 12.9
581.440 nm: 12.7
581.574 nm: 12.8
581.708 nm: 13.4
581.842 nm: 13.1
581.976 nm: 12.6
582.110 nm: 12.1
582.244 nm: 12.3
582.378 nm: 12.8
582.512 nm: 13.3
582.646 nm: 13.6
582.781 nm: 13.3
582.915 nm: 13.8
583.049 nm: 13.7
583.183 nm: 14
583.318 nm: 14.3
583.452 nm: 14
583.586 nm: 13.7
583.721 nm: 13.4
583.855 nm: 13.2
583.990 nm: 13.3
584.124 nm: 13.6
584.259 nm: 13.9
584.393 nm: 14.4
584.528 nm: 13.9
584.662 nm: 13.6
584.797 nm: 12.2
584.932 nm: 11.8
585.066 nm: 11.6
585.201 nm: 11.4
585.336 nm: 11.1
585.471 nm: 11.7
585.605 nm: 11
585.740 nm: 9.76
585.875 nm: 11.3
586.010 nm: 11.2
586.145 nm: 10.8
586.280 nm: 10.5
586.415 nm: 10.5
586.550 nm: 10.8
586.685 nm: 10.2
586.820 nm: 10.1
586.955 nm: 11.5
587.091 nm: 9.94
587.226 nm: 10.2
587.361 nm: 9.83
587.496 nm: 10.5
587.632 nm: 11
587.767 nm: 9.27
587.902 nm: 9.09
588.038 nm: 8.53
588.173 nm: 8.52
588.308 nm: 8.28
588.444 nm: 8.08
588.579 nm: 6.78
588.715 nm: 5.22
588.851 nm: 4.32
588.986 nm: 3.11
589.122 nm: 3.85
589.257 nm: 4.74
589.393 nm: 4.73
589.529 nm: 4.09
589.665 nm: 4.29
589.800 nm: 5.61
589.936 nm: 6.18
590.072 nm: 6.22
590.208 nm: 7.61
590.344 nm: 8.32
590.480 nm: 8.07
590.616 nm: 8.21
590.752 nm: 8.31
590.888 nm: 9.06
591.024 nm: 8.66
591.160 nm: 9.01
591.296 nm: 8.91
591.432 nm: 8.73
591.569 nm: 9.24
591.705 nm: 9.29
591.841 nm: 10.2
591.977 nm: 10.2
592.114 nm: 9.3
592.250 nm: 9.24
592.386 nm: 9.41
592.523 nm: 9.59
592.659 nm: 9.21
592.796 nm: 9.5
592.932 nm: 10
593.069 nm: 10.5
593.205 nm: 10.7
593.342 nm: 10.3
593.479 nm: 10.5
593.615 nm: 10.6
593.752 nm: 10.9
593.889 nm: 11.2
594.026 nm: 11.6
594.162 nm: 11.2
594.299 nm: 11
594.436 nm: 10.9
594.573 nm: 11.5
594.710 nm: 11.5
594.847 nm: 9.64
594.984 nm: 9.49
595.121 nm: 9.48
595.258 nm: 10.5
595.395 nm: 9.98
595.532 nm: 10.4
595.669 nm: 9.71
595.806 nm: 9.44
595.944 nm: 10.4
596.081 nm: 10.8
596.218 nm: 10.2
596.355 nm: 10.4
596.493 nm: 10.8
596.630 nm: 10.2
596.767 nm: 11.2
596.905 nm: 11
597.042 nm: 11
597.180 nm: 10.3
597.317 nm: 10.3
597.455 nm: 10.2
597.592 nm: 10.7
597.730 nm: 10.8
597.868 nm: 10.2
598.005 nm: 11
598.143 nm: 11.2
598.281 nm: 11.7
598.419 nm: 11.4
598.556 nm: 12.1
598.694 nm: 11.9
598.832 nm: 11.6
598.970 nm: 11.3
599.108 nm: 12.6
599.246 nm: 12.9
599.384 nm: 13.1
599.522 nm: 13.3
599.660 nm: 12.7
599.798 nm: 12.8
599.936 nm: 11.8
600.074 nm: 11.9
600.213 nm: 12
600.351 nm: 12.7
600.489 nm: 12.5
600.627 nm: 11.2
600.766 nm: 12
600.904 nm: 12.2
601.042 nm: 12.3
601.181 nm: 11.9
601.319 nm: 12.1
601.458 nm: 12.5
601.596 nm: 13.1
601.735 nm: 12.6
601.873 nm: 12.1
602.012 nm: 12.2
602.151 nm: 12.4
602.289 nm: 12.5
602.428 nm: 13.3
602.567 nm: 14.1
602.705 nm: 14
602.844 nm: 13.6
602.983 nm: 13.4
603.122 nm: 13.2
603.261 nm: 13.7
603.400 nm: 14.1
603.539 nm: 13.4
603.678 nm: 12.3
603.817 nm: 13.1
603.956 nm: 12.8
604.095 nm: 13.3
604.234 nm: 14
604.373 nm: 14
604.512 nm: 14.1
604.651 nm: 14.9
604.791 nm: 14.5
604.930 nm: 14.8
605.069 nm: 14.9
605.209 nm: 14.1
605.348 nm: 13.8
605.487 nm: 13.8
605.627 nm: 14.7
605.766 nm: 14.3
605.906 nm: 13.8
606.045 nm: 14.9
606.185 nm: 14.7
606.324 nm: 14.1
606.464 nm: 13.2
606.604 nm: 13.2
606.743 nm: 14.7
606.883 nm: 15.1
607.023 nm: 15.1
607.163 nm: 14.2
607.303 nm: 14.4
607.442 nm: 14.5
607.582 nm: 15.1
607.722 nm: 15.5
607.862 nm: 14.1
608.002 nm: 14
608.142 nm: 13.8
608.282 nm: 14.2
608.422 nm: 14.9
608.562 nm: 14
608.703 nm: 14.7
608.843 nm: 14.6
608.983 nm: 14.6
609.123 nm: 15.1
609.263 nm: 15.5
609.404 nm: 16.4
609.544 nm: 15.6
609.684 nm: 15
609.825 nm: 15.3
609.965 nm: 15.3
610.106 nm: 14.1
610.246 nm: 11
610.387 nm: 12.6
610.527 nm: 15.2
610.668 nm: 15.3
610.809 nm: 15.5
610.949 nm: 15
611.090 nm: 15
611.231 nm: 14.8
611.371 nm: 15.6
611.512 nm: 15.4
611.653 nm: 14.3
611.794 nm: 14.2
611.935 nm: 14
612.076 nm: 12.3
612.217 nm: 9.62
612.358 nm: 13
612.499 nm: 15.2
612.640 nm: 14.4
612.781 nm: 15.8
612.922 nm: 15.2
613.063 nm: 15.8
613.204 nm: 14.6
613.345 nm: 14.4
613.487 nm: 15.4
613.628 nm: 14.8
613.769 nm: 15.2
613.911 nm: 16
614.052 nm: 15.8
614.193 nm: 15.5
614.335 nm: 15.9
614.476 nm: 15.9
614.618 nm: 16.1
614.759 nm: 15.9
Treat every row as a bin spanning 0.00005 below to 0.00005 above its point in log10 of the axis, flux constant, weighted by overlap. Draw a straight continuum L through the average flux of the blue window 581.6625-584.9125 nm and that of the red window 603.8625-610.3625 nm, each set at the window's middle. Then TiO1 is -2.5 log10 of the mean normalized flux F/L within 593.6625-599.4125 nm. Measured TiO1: 0.27 mag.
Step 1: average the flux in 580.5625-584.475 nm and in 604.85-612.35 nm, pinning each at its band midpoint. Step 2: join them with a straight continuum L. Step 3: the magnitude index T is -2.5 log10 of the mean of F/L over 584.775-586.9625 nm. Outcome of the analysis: 0.24 mag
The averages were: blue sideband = 13.6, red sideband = 14.4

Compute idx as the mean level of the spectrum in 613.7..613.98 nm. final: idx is 15.6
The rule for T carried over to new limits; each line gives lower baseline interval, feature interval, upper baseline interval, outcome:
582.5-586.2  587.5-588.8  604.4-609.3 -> 0.481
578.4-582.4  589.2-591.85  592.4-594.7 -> 0.458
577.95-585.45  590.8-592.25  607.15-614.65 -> 0.453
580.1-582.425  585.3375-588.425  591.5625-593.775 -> 0.171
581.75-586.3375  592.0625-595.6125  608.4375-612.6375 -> 0.277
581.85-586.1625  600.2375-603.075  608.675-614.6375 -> 0.114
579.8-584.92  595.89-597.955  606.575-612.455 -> 0.314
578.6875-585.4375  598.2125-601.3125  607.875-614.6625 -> 0.174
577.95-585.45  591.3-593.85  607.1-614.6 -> 0.387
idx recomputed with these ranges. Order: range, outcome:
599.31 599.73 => 13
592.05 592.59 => 9.39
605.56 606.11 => 14.4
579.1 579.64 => 14.6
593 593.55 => 10.5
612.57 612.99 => 15.1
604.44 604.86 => 14.5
